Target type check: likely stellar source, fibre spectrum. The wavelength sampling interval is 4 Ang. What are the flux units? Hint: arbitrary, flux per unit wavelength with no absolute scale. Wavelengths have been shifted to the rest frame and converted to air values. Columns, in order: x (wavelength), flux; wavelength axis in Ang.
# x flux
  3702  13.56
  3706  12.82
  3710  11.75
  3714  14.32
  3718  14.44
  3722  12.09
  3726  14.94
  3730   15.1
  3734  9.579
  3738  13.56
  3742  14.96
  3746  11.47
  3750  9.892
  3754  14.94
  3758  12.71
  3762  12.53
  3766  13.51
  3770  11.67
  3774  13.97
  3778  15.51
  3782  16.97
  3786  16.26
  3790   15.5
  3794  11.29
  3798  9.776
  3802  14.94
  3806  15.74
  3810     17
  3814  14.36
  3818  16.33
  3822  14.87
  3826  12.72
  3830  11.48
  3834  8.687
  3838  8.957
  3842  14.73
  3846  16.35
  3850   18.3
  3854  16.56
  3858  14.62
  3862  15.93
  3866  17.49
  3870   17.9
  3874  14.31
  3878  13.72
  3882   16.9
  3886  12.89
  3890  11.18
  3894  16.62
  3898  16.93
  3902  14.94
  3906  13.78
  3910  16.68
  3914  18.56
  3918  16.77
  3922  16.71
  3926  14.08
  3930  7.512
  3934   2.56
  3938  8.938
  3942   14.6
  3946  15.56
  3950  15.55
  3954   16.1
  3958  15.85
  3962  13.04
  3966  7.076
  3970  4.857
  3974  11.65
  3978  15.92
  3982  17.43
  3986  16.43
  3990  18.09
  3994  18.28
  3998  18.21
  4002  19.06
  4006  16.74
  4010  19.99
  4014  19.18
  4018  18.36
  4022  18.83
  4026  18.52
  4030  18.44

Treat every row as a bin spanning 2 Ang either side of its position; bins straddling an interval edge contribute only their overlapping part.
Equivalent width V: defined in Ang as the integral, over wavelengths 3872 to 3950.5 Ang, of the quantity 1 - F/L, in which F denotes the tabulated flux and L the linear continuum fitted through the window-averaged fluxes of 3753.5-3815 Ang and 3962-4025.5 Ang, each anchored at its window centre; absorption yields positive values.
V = 6.84 Ang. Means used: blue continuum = 14.1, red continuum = 16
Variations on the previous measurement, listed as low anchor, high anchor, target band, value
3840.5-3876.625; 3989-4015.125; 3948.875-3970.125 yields 6.2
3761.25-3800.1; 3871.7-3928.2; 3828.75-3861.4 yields 1.6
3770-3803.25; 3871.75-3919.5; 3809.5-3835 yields 1.5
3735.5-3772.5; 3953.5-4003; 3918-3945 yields 5.5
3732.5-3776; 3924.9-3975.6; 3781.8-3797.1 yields -2.4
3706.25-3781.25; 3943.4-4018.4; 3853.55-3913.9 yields -3.4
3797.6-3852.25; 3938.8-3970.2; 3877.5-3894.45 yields -0.6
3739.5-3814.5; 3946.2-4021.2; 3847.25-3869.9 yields -3.3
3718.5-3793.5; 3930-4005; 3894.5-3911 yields -2.3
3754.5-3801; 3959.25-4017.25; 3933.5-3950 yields 3.7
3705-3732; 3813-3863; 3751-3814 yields -0.9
